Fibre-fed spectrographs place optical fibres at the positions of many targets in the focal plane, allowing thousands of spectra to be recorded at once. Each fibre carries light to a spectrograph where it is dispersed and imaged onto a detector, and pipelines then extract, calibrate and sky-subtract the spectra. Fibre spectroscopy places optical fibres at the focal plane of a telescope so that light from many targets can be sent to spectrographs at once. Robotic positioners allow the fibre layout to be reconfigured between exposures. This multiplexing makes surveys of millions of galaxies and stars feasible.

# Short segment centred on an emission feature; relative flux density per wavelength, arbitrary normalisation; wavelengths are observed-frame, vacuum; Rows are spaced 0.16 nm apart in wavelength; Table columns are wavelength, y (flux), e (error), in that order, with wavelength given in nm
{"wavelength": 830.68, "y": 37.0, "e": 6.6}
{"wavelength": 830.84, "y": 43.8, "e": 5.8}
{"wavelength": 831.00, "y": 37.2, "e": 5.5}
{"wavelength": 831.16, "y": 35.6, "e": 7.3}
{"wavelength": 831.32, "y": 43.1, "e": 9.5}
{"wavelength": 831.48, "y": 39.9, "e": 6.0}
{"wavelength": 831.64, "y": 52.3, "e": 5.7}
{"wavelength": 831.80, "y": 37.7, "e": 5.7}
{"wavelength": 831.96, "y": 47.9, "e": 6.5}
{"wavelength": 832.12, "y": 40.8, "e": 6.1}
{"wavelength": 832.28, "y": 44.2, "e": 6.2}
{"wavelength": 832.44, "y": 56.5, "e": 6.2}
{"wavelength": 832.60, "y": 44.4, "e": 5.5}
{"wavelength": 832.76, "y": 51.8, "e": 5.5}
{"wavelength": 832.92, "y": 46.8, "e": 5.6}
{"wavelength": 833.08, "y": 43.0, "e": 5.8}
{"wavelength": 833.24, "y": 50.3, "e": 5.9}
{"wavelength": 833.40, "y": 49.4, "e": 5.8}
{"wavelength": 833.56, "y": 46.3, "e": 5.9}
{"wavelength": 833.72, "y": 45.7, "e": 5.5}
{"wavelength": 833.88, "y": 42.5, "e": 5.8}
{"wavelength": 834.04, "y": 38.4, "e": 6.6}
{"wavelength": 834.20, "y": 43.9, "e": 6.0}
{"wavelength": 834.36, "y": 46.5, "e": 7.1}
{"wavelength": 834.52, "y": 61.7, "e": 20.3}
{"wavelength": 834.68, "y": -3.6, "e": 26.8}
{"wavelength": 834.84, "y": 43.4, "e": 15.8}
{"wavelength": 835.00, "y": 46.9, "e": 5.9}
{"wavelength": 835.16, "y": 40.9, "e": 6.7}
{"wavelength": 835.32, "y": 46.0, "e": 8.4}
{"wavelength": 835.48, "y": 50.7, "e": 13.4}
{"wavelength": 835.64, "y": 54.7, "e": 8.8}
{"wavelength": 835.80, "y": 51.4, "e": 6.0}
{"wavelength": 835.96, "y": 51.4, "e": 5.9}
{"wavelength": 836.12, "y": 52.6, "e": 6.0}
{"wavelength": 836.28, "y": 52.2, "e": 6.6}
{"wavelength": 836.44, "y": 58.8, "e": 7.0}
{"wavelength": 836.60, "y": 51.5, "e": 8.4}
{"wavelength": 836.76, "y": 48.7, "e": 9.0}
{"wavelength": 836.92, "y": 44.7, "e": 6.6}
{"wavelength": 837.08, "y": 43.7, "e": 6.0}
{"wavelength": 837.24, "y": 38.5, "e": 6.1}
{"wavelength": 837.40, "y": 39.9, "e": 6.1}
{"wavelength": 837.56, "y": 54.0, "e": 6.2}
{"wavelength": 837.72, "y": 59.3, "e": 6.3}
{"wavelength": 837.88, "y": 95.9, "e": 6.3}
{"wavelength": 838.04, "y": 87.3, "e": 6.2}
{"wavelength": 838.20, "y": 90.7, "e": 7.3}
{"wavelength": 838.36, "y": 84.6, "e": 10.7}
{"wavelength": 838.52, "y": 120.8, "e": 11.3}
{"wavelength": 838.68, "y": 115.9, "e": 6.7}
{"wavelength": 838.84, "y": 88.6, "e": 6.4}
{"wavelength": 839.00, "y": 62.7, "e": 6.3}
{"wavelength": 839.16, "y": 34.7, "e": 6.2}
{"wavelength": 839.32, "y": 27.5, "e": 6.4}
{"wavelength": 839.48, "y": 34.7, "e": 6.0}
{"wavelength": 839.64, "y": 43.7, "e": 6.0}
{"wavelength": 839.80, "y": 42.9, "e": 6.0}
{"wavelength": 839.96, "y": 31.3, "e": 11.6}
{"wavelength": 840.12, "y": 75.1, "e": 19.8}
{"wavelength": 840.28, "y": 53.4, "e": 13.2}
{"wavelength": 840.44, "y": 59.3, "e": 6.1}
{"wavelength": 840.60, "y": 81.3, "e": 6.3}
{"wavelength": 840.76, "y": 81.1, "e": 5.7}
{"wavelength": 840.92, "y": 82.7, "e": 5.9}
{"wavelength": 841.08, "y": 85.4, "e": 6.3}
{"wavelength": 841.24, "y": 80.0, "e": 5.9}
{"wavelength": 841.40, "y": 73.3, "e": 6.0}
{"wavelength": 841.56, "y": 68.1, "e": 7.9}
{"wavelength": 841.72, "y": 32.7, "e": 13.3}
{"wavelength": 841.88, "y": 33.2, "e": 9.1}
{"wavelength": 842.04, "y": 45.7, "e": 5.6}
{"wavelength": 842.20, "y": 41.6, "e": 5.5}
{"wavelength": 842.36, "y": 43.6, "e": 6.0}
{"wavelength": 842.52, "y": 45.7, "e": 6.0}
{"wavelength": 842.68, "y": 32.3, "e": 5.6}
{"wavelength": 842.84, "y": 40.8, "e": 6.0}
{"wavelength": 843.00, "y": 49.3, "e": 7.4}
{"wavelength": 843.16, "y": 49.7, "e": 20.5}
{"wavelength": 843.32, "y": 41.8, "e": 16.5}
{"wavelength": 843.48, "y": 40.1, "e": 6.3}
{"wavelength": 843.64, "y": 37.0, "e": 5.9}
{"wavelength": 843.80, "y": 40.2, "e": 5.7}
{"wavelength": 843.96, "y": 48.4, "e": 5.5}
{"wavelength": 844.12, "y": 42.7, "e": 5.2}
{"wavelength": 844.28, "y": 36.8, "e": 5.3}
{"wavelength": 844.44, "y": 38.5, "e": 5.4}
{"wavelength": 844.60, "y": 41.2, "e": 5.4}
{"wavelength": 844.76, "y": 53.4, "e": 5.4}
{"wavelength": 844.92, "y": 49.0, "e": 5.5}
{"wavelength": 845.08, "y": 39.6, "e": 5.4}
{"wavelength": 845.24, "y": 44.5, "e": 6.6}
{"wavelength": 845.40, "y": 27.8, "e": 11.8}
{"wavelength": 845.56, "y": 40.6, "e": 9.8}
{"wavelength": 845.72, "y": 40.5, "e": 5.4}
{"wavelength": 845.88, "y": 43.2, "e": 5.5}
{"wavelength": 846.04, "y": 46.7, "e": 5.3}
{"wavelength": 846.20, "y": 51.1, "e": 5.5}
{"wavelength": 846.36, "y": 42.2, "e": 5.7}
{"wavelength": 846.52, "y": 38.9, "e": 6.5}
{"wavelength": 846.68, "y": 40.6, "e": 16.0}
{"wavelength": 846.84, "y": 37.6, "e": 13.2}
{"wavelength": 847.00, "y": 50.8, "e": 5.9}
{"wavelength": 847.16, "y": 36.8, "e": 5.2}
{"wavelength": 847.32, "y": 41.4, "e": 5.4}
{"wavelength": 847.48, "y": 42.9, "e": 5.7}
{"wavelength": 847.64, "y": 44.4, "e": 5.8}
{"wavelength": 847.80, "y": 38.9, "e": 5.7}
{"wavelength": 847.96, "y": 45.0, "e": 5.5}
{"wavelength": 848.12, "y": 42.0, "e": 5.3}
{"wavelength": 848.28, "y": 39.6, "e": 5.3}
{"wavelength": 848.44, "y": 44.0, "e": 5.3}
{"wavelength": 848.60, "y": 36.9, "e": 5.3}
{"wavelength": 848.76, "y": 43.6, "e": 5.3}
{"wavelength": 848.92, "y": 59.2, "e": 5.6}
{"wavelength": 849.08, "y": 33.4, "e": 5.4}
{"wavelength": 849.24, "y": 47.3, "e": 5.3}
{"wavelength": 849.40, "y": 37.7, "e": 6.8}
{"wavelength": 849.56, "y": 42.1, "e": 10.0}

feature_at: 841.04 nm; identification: [N II] 6583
